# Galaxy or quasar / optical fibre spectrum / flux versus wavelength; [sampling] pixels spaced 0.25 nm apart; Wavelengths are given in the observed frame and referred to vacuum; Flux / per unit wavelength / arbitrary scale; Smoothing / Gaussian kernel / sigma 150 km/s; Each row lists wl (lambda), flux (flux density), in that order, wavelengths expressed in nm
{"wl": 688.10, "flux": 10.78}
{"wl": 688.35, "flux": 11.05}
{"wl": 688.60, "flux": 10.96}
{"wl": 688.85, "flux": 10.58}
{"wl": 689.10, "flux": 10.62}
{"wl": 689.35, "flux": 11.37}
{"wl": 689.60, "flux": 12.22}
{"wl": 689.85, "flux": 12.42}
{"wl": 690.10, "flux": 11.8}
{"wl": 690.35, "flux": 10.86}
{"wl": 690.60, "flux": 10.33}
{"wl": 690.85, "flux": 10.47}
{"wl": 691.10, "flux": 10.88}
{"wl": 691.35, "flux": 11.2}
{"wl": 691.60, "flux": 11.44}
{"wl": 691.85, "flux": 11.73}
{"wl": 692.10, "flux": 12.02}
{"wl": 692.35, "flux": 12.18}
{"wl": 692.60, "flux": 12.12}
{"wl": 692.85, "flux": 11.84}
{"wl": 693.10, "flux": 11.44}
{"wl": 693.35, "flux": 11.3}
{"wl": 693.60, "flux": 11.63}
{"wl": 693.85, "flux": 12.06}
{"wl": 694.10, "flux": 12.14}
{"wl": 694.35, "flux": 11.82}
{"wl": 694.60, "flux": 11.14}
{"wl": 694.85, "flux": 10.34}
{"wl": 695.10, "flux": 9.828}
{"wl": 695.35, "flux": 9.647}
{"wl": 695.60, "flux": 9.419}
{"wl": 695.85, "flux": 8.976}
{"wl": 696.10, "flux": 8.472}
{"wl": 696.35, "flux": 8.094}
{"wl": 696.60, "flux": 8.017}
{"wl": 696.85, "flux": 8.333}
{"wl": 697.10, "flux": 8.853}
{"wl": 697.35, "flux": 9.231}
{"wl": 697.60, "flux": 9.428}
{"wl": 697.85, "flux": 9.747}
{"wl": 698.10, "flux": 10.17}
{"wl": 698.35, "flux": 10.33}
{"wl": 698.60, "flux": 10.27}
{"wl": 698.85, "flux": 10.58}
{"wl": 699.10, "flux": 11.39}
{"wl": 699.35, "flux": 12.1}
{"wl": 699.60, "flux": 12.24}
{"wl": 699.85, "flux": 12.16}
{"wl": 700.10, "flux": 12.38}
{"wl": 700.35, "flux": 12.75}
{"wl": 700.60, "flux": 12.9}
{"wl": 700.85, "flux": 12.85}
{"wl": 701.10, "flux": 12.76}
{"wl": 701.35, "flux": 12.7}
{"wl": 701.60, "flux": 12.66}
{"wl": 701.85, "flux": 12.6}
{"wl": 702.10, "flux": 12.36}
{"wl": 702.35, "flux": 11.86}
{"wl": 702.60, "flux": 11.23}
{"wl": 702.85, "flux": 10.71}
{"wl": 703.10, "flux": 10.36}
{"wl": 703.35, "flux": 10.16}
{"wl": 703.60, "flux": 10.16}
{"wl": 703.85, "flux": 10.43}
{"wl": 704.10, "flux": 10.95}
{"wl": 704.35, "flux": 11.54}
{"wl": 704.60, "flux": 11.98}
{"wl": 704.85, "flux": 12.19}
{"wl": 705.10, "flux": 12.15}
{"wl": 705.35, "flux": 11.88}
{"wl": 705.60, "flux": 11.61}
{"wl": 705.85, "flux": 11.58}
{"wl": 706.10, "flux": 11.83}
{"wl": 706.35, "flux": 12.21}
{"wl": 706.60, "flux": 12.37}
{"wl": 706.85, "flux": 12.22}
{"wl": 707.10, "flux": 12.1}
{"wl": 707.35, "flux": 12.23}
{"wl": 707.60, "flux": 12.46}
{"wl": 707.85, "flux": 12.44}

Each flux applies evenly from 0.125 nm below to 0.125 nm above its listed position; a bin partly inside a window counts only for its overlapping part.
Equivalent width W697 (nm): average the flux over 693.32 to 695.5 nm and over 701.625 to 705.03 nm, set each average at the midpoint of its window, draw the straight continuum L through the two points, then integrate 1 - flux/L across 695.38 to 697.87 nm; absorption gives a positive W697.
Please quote 0.51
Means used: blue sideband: 11.1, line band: 8.85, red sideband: 11.3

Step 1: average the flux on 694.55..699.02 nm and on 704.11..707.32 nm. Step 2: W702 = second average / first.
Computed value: 1.26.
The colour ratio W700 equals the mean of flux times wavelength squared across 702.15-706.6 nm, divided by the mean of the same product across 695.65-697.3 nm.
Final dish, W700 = 1.4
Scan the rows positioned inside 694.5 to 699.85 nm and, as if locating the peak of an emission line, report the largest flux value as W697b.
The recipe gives 12.24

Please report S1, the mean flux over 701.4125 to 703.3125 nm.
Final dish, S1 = 11.6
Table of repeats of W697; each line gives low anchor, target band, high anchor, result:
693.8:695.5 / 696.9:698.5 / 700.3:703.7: 0.25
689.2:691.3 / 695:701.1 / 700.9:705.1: 0.57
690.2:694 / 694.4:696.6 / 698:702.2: 0.41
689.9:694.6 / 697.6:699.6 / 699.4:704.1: 0.18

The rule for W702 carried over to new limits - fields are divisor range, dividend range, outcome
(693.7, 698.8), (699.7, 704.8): 1.20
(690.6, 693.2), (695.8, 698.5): 0.79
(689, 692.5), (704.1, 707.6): 1.05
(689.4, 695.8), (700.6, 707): 1.04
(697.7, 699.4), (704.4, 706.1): 1.12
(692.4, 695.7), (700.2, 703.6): 1.07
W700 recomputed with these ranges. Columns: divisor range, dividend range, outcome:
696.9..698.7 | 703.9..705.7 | 1.24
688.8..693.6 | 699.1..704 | 1.07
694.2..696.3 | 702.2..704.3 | 1.11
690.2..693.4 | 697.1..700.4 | 0.97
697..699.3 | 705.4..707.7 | 1.22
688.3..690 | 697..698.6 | 0.88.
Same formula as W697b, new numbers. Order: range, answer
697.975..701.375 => 12.9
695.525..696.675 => 9.419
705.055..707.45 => 12.37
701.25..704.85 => 12.7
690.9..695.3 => 12.18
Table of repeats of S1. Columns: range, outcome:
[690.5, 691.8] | 10.9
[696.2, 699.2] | 9.51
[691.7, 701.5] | 10.9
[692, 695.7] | 11.3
